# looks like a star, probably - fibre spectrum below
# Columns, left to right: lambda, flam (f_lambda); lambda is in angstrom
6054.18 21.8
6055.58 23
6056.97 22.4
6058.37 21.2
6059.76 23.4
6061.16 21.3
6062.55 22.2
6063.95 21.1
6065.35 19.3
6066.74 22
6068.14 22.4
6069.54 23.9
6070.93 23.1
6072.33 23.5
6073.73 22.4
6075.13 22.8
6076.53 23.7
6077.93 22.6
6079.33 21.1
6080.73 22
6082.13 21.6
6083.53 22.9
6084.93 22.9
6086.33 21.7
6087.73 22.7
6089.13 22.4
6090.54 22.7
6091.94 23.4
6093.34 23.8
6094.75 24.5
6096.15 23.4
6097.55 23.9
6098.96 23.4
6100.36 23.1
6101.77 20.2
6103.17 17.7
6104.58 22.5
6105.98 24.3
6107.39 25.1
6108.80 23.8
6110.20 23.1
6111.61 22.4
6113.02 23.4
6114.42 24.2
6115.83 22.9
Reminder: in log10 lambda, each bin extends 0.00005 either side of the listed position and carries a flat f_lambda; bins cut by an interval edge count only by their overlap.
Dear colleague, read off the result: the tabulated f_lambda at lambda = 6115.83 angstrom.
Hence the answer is 22.9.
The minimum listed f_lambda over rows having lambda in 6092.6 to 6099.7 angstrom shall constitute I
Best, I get 23.4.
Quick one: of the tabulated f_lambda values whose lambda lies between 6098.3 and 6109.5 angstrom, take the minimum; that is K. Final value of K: 17.7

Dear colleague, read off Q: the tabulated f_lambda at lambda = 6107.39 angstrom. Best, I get 25.1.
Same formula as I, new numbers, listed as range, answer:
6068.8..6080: 21.1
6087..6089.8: 22.4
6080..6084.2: 21.6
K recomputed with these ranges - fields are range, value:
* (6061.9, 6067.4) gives 19.3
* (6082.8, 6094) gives 21.7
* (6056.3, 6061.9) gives 21.2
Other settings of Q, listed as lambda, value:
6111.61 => 22.4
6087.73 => 22.7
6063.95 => 21.1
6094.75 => 24.5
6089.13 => 22.4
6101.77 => 20.2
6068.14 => 22.4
